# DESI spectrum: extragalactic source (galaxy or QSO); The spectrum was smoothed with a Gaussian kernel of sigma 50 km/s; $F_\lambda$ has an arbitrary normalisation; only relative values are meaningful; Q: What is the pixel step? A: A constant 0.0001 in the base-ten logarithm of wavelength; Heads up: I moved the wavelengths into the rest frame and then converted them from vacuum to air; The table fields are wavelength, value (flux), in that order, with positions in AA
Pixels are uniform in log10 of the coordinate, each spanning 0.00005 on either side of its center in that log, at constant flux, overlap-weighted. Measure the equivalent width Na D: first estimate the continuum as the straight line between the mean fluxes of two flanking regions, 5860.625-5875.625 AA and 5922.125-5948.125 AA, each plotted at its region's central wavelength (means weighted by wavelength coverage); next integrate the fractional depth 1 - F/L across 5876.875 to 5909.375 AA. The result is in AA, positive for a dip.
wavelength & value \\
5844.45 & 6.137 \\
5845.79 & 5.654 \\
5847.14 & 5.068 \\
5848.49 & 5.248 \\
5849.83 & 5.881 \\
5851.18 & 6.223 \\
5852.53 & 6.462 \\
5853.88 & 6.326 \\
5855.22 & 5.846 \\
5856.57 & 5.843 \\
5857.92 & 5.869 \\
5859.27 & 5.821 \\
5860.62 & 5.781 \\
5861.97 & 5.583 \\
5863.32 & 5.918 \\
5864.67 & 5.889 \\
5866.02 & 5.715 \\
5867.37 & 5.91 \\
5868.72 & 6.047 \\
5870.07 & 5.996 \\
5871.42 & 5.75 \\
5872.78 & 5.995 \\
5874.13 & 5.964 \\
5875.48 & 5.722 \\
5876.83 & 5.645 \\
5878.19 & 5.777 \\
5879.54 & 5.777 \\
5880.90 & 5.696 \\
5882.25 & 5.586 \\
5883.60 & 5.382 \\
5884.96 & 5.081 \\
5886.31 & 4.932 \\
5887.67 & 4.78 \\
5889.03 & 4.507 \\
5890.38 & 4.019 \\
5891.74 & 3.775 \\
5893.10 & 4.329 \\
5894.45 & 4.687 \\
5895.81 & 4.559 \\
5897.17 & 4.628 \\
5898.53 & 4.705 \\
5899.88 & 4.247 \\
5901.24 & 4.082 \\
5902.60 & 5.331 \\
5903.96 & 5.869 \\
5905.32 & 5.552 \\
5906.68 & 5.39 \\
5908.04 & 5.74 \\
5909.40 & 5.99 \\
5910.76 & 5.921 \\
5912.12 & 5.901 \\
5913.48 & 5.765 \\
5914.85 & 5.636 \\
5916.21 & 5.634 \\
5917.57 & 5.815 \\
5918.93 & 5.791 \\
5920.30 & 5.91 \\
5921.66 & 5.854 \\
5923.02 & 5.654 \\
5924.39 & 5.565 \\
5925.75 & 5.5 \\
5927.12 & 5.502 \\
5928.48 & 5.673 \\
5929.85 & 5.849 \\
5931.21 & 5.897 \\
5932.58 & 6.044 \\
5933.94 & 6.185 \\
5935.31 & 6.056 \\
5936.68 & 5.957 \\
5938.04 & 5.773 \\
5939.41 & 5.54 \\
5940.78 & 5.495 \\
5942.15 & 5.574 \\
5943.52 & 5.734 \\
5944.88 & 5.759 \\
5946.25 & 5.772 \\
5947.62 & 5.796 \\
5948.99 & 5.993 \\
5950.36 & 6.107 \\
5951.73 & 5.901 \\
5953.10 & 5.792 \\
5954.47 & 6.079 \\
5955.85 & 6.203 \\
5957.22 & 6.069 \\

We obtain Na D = 4.55 AA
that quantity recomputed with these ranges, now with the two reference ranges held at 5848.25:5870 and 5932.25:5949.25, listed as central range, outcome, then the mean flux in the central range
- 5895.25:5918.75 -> 2.0 AA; 5.35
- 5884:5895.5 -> 2.6 AA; 4.53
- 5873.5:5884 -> 0.3 AA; 5.7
